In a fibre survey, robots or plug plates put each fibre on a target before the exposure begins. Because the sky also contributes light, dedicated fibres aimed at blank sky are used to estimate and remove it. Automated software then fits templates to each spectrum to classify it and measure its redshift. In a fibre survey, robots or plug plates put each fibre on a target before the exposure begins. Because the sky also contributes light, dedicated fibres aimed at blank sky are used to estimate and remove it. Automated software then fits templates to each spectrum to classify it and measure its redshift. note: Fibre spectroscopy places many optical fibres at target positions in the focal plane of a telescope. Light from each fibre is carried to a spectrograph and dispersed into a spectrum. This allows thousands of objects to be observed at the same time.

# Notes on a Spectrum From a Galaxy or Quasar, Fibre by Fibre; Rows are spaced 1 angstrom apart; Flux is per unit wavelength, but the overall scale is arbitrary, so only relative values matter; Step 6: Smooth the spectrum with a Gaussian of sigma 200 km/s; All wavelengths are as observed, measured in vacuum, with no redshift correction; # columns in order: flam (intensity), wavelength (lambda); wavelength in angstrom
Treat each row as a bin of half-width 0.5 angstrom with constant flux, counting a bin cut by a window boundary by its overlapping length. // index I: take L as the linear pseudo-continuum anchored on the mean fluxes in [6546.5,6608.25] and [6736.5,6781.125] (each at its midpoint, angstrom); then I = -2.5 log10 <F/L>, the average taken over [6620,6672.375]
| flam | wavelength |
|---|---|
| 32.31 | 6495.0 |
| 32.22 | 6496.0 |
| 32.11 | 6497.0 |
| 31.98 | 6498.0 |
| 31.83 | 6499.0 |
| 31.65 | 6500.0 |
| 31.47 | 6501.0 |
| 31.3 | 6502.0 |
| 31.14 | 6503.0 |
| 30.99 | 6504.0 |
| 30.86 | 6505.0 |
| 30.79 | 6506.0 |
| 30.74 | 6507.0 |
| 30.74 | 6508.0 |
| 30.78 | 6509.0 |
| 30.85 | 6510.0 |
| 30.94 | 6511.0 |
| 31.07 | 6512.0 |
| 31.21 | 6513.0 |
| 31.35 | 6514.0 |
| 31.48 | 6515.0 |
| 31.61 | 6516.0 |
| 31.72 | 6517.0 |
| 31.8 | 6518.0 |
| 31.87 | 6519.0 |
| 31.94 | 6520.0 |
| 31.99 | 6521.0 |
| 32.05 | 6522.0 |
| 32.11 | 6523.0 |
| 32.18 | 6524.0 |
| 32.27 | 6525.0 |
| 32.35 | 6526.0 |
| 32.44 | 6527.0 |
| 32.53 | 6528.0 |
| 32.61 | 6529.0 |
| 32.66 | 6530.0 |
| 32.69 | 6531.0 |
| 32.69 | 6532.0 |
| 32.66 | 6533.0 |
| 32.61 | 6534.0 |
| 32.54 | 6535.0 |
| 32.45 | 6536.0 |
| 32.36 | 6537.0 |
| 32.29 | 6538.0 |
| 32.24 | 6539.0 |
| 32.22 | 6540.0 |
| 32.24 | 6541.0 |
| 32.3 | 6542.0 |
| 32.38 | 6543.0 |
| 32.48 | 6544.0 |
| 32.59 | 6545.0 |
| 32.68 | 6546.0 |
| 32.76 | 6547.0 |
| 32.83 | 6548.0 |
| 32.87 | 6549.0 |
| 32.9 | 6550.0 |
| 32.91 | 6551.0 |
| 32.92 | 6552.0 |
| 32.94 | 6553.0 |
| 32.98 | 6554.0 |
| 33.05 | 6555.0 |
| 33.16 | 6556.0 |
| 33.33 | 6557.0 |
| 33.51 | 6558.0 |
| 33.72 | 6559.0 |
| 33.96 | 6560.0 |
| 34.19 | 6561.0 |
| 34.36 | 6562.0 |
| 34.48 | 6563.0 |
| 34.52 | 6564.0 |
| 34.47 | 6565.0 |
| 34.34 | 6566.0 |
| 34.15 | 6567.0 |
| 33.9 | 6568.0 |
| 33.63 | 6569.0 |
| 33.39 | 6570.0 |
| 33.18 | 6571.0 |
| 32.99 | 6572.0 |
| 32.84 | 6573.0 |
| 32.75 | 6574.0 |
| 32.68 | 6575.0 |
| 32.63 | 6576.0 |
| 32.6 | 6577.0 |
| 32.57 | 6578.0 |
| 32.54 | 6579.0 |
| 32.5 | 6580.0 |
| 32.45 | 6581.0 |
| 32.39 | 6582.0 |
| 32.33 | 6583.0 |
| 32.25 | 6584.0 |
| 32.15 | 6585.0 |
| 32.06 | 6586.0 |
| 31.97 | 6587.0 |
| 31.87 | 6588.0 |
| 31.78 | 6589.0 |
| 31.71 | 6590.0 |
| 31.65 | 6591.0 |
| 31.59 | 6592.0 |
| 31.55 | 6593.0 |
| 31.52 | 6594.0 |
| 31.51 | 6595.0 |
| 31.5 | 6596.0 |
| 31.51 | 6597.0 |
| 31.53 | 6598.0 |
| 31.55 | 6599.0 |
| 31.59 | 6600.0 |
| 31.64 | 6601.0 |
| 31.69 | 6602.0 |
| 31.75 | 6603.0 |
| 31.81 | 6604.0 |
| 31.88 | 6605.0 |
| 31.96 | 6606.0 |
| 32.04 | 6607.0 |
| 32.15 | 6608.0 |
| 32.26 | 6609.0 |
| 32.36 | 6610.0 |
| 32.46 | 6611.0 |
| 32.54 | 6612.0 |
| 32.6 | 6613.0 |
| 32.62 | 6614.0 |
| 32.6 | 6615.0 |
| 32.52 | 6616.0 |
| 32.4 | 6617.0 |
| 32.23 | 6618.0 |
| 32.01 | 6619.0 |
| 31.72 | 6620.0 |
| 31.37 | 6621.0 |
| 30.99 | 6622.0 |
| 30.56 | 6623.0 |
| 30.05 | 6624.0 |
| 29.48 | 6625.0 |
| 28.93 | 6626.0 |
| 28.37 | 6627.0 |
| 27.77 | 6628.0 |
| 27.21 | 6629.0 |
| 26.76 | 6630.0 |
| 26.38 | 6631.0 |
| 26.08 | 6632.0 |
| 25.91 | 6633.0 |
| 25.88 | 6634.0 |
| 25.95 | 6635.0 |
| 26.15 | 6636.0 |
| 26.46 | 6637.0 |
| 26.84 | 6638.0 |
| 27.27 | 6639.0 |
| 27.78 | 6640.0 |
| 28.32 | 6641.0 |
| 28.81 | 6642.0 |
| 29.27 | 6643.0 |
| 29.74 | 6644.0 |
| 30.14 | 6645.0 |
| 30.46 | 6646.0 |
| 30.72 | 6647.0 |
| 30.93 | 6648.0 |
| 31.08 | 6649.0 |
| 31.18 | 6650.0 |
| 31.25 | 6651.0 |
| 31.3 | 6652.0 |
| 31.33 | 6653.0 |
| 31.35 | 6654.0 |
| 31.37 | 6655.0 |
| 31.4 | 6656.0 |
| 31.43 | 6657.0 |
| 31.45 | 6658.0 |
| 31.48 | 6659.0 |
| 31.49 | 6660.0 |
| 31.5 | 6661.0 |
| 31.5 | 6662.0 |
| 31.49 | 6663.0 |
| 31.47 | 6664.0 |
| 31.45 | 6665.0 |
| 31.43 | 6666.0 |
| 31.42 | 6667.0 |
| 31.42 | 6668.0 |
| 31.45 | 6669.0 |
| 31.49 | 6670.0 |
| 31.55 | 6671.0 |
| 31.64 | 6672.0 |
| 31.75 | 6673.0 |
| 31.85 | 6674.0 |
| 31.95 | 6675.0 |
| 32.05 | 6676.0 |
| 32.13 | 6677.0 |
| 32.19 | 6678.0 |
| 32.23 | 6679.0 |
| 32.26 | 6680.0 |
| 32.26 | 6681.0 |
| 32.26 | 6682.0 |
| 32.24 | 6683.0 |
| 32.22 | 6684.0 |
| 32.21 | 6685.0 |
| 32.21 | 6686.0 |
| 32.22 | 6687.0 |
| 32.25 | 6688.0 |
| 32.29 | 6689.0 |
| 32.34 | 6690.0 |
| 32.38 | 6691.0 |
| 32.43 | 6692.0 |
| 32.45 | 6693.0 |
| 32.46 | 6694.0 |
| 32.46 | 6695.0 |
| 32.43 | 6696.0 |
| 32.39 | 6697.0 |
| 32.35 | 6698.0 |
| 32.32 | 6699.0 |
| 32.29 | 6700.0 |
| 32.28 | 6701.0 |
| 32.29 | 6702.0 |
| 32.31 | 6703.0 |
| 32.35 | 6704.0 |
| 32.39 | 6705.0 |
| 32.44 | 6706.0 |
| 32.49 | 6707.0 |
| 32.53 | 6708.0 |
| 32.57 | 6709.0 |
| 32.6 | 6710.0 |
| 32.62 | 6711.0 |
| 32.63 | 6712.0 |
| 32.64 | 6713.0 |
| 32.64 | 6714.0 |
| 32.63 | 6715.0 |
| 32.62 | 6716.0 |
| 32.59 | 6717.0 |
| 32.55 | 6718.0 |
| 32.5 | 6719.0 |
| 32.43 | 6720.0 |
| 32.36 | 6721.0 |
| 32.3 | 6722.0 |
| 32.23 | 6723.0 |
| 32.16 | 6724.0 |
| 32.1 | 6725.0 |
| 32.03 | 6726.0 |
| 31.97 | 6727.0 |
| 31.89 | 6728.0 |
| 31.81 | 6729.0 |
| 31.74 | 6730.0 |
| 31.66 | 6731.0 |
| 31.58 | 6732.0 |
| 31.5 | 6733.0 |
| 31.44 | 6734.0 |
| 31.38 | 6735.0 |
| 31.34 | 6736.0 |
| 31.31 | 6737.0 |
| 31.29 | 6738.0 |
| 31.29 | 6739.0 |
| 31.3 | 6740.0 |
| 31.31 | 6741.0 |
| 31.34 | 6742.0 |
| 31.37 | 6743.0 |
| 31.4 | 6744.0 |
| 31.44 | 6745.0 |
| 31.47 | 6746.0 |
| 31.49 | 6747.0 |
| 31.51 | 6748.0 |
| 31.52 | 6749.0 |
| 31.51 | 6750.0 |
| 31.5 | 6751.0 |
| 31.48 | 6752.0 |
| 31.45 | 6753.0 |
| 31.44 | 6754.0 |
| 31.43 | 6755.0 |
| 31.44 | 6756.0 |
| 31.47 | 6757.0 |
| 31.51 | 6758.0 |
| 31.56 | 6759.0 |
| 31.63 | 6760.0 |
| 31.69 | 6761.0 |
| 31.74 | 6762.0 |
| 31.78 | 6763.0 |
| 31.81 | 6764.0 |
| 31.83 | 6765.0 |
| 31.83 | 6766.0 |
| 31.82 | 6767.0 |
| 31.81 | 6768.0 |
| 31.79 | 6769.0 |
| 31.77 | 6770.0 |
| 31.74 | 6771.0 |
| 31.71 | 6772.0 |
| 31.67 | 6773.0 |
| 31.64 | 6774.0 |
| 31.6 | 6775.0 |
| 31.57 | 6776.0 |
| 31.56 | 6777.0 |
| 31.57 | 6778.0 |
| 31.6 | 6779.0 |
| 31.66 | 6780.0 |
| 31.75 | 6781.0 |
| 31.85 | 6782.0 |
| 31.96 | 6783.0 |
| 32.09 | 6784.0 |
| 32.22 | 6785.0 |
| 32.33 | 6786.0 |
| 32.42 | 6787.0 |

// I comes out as 0.09 mag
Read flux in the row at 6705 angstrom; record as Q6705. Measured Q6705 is 32.39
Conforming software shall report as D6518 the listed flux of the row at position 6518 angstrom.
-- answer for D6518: 31.8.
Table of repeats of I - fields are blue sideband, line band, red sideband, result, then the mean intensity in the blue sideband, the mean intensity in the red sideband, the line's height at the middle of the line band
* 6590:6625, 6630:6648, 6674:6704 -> 0.151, 31.8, 32.3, 32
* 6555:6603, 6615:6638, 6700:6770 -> 0.125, 32.7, 31.9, 32.4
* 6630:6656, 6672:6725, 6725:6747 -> -0.065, 28.9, 31.5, 30.5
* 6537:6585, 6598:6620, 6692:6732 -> 0.024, 33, 32.3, 32.8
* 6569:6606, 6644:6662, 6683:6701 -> 0.038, 32.1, 32.3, 32.3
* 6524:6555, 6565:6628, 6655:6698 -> 0.010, 32.6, 31.9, 32.3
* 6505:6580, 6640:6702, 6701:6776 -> 0.018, 32.6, 31.9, 32.1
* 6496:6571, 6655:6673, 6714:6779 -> 0.018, 32.4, 31.7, 32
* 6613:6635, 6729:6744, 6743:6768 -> -0.005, 29.6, 31.6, 31.3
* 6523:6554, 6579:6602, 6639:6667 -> -0.004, 32.6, 30.7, 31.7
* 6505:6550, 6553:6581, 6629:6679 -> -0.066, 32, 30.1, 31.4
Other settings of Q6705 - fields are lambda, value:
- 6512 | 31.07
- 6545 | 32.59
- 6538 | 32.29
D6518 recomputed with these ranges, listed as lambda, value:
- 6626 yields 28.93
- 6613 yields 32.6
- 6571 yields 33.18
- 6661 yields 31.5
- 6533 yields 32.66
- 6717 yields 32.59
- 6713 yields 32.64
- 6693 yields 32.45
